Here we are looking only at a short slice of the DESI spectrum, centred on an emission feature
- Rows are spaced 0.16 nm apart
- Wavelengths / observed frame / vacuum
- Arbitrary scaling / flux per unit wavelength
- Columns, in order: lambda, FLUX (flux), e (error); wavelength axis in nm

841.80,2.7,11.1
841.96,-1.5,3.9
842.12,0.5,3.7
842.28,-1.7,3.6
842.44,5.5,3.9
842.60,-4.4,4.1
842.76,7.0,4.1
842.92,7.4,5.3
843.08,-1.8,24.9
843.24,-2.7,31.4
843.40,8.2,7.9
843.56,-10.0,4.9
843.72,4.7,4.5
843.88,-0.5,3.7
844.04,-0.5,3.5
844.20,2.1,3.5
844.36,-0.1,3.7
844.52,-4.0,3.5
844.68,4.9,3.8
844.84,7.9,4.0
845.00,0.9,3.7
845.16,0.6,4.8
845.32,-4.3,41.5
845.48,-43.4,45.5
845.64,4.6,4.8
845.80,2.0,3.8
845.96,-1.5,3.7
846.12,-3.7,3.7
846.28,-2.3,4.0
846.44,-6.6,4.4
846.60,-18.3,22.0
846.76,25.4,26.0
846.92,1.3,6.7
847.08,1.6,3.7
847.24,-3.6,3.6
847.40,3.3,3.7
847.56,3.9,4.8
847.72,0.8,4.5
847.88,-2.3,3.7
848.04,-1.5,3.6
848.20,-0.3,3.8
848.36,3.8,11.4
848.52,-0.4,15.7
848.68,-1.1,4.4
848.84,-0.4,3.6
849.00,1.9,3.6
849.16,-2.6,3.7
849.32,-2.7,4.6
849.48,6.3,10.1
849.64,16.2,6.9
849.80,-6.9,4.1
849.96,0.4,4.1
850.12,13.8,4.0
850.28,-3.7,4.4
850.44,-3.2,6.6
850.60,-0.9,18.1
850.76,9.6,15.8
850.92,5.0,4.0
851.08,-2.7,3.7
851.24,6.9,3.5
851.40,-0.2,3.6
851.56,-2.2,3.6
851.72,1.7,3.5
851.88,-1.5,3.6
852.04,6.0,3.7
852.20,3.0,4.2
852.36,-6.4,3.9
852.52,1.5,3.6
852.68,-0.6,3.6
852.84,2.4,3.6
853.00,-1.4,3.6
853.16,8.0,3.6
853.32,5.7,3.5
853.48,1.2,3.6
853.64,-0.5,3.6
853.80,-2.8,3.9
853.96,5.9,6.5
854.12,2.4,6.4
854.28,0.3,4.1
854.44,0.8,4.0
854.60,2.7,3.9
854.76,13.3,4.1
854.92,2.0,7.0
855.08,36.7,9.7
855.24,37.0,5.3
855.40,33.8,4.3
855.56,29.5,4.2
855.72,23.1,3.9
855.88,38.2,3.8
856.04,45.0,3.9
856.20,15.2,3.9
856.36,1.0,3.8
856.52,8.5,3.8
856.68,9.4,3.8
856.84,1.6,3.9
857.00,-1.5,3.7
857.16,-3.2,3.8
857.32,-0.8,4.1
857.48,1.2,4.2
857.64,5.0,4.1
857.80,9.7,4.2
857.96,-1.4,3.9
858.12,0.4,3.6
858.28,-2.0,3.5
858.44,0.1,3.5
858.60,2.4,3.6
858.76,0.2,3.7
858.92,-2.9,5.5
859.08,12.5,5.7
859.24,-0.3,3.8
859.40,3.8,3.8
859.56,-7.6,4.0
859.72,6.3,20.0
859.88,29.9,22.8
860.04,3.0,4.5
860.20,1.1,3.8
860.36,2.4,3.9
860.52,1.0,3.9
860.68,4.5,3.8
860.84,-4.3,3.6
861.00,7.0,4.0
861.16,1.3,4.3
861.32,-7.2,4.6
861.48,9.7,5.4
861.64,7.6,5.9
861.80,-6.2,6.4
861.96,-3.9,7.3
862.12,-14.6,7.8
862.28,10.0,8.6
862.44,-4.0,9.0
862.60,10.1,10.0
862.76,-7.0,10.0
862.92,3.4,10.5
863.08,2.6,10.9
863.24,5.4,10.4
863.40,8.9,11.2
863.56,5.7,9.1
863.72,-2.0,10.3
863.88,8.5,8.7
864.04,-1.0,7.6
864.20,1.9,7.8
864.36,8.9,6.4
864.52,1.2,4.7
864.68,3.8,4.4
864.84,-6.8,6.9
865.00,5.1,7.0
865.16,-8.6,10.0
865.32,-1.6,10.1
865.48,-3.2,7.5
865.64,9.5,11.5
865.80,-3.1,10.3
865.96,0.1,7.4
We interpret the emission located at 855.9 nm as [O II]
